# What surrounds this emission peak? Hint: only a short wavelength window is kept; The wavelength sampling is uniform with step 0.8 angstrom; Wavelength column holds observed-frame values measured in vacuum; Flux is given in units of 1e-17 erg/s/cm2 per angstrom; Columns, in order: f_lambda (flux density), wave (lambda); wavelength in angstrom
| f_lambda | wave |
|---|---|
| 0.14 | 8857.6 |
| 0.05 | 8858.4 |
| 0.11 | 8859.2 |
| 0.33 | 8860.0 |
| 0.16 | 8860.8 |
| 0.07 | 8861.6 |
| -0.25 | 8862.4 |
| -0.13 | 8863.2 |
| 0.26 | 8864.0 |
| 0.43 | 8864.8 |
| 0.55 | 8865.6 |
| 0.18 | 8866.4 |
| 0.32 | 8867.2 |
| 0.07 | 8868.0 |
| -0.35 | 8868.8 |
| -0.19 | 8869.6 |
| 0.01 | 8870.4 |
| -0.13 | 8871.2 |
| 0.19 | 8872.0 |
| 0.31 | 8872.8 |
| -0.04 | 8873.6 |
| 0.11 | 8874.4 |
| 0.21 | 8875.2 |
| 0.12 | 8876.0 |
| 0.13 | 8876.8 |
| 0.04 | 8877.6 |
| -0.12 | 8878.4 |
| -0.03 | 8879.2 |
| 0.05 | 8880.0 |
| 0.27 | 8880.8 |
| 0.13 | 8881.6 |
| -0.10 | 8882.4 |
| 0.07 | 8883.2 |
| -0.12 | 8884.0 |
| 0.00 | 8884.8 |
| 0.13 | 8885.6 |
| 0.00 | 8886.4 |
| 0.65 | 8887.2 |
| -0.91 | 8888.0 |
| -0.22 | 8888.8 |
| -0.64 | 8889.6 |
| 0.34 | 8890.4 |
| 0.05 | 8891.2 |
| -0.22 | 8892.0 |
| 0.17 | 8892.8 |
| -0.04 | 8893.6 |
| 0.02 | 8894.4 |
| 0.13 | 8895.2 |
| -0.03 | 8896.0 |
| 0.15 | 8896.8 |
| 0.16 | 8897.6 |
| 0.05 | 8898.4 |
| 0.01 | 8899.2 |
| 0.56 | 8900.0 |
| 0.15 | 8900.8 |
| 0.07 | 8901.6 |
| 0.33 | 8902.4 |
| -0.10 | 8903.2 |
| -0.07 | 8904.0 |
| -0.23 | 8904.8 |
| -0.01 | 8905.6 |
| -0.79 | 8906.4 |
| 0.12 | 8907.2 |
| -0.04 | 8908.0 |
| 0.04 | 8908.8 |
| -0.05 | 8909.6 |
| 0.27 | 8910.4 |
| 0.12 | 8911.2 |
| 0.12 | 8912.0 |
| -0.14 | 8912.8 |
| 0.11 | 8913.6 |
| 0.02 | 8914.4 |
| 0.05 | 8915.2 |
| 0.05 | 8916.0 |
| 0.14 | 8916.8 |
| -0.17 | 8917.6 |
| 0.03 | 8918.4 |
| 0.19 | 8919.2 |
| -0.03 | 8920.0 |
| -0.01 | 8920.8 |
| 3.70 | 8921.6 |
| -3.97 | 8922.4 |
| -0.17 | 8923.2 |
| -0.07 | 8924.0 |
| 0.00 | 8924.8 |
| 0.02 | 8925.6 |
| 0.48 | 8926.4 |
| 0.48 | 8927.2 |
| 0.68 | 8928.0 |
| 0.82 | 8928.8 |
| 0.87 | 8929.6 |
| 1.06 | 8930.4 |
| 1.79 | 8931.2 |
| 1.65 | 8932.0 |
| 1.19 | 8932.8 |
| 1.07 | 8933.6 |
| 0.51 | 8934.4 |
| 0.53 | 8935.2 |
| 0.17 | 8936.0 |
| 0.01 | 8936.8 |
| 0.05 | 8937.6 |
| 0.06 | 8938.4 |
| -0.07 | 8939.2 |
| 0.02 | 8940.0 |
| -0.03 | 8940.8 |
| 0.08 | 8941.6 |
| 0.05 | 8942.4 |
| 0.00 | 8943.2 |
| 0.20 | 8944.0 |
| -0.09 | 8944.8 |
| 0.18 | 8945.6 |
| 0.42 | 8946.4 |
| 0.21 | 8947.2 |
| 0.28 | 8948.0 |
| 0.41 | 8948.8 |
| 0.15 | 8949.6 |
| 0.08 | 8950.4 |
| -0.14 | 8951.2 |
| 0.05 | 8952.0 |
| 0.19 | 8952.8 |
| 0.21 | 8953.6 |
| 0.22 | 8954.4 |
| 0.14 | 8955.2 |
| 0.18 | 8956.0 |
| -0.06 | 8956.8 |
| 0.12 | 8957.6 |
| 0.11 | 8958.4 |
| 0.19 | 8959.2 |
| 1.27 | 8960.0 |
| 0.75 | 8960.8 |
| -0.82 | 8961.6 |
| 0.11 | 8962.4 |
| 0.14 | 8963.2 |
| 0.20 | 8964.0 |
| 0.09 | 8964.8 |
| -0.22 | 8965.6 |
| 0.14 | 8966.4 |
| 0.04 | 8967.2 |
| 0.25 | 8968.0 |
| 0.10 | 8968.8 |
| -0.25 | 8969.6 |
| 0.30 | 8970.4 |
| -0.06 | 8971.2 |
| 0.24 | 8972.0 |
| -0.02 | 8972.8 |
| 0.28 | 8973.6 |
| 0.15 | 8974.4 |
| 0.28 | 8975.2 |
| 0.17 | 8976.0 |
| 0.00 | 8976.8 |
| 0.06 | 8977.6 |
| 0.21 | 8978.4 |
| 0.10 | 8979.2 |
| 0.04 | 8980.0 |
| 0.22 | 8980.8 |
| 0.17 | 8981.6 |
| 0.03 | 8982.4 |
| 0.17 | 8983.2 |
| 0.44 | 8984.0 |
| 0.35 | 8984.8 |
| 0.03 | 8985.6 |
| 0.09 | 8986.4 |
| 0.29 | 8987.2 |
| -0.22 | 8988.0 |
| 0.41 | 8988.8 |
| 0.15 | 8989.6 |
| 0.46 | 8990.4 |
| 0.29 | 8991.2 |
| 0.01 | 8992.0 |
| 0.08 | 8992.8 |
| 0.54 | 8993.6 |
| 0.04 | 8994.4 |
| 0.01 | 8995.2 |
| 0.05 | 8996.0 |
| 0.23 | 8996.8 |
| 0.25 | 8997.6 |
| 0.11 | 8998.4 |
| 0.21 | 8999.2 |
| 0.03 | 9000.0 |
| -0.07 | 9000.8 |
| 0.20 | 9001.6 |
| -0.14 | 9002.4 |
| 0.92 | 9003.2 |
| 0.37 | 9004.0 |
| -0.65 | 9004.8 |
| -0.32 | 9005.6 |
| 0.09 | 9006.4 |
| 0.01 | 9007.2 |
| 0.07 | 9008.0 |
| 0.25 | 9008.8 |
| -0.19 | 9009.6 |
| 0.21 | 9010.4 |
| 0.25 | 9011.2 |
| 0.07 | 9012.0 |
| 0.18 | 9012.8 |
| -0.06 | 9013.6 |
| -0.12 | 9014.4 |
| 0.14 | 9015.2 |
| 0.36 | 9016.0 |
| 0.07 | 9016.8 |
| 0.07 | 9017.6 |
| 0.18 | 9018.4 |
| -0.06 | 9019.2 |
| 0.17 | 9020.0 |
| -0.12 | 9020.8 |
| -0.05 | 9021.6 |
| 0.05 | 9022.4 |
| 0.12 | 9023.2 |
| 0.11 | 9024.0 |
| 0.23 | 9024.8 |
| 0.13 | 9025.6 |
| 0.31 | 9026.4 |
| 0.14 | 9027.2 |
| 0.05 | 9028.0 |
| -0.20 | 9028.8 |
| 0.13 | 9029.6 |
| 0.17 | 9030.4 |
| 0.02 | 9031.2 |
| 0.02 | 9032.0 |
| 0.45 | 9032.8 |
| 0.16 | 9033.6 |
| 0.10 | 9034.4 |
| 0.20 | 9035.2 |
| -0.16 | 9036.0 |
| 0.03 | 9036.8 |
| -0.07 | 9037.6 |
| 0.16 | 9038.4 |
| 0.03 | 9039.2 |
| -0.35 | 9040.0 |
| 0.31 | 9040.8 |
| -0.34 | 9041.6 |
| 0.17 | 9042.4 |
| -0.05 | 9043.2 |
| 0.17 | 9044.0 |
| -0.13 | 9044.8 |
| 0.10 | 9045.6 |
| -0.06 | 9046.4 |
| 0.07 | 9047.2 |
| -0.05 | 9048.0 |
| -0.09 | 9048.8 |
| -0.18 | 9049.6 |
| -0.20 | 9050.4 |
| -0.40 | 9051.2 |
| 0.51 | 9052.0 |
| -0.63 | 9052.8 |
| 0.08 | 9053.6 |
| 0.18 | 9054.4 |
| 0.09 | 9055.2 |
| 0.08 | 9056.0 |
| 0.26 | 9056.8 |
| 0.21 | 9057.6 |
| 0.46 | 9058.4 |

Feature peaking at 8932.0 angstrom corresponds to Hbeta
